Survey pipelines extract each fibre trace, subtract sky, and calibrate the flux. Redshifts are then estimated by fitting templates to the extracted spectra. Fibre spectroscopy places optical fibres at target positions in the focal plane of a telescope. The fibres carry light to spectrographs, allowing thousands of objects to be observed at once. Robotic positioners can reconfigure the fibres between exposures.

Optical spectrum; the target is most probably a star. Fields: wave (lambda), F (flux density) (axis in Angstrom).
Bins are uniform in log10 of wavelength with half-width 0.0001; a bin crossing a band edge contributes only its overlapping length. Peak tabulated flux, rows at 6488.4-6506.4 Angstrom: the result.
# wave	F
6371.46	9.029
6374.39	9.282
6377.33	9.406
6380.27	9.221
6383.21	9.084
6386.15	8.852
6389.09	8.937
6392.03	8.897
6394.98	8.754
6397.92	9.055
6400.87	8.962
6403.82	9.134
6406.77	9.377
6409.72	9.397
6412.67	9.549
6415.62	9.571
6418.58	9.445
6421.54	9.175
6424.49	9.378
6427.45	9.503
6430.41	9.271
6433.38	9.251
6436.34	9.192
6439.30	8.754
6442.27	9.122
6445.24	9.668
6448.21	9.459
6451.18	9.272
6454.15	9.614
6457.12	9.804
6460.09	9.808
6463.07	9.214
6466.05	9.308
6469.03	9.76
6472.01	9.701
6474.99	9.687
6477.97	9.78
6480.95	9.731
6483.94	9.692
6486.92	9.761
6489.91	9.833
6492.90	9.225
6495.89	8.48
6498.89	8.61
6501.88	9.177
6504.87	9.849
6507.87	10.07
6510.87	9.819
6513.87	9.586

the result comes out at 9.849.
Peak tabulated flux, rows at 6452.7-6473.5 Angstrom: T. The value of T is 9.808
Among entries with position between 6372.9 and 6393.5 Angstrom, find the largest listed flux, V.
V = 9.406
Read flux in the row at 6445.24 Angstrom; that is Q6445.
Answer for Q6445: 9.668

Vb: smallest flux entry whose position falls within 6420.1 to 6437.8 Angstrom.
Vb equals 9.175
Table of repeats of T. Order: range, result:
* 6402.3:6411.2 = 9.397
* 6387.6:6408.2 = 9.377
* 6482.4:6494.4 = 9.833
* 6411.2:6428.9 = 9.571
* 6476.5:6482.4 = 9.78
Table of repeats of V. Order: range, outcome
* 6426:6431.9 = 9.503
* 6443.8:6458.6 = 9.804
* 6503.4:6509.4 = 10.07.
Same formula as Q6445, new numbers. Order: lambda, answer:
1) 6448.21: 9.459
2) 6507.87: 10.07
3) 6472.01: 9.701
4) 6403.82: 9.134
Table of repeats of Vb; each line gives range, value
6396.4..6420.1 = 8.962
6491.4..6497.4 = 8.48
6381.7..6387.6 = 8.852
